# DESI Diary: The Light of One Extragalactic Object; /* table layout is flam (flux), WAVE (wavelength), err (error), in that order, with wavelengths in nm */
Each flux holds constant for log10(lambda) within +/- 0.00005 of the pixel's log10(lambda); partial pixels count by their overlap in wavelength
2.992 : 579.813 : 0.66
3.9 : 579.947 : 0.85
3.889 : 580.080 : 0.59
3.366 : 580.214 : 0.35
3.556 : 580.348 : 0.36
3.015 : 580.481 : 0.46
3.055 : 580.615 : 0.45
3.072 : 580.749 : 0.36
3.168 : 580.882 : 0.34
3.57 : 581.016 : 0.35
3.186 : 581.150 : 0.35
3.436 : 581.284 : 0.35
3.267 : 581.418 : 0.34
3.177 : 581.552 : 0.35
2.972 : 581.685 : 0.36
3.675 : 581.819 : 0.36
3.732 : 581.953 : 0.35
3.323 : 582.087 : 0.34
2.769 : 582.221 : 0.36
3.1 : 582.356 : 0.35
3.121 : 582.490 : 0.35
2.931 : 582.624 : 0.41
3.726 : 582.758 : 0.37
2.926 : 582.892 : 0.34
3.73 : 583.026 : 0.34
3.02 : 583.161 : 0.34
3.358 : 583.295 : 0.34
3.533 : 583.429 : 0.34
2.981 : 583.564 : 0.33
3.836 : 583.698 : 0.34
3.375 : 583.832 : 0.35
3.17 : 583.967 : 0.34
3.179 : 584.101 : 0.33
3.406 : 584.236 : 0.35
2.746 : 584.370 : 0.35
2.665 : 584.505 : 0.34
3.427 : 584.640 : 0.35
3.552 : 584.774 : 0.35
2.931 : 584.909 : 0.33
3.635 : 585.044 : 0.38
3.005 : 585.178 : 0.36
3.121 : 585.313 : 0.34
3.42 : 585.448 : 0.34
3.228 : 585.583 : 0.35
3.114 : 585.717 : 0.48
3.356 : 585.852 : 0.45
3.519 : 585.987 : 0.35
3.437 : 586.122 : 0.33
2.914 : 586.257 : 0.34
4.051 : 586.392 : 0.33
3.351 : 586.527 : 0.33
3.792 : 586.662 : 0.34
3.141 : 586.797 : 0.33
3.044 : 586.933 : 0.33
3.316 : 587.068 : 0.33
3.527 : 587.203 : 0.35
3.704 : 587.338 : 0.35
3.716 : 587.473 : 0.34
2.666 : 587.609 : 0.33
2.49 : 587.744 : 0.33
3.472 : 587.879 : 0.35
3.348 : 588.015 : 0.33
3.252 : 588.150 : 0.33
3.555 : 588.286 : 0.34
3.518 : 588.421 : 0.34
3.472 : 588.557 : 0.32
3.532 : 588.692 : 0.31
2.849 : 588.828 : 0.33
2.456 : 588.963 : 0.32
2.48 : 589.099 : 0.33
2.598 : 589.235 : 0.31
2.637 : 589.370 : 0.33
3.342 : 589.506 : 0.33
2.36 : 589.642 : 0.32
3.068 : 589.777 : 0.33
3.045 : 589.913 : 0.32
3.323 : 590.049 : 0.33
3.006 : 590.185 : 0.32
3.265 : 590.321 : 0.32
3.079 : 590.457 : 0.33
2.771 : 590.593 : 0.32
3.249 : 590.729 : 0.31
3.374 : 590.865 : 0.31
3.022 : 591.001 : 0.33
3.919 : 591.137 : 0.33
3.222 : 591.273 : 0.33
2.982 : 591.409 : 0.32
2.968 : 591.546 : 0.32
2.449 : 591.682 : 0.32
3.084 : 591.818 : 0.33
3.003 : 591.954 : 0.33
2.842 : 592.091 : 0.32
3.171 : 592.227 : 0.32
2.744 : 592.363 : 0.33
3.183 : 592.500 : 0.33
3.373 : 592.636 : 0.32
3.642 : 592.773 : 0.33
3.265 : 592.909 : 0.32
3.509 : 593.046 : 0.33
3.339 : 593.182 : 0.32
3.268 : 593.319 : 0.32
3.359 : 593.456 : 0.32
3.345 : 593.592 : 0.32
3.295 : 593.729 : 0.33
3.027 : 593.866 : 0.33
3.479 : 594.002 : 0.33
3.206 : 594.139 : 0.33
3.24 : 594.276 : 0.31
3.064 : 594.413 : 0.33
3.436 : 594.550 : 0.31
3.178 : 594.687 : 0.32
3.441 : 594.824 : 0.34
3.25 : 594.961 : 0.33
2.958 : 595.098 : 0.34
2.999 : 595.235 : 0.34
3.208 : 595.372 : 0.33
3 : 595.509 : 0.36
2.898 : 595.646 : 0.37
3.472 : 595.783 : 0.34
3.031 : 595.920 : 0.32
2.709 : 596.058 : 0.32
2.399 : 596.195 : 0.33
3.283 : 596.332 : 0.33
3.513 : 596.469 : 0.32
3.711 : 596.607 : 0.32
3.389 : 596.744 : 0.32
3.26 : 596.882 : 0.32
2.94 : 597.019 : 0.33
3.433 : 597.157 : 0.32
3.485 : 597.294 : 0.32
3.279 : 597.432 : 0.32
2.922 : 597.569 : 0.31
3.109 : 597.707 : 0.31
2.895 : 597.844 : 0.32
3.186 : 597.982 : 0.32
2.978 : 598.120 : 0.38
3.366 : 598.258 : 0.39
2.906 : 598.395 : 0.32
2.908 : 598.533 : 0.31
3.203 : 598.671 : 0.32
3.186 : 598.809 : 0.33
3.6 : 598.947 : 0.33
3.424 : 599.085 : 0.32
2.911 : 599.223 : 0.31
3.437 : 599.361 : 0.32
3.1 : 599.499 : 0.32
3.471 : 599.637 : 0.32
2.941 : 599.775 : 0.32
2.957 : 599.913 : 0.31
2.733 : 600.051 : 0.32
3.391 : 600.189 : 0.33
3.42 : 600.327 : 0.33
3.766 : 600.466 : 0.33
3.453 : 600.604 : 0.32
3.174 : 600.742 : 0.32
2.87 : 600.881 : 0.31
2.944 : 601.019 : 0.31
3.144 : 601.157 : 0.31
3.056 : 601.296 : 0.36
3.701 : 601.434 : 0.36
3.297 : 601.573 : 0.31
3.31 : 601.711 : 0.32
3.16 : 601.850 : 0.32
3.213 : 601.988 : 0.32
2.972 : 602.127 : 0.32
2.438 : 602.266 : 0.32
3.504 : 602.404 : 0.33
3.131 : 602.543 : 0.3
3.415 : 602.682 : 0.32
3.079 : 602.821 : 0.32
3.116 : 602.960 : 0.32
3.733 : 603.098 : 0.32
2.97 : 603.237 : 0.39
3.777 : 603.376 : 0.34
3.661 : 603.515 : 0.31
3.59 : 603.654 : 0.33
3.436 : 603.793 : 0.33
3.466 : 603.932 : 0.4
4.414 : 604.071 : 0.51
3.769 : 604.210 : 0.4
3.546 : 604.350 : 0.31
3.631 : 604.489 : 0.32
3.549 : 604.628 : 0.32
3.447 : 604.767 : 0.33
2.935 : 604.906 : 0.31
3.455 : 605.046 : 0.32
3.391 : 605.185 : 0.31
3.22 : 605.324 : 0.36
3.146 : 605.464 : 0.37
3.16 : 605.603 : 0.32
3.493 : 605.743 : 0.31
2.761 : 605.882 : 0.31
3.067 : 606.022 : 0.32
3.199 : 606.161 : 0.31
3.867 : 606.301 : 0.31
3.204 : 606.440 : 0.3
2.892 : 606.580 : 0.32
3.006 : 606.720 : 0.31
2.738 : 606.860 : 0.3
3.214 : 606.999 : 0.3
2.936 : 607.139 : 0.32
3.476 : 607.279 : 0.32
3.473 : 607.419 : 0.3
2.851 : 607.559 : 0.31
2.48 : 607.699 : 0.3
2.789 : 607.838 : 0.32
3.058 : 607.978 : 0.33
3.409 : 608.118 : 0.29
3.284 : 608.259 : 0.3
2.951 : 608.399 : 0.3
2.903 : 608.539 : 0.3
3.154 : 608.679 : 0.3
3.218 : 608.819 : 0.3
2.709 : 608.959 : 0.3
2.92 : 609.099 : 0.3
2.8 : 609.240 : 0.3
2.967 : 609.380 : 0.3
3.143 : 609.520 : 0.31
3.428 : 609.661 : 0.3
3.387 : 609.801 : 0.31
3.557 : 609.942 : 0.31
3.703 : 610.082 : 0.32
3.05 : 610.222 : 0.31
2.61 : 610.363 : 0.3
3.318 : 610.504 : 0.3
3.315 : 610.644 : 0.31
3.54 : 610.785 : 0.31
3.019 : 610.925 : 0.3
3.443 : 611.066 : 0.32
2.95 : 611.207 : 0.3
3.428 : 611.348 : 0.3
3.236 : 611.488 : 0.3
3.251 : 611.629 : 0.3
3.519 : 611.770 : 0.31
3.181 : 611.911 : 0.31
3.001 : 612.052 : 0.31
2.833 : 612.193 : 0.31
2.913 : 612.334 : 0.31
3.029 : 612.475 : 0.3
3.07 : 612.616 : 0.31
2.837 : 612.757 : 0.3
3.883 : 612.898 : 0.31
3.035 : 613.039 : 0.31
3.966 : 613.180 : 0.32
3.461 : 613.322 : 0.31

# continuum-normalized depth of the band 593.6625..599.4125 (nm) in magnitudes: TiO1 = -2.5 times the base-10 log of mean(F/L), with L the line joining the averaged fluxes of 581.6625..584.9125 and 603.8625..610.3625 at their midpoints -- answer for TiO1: 0.02 mag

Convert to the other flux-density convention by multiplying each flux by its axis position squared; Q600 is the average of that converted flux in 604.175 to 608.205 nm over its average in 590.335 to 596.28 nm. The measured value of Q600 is 1.06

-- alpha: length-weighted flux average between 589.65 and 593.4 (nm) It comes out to 3.14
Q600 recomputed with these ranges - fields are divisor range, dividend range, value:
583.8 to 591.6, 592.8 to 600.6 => 1.04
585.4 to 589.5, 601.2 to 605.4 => 1.10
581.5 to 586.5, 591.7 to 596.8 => 1.01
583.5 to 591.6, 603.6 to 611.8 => 1.08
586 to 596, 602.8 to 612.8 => 1.07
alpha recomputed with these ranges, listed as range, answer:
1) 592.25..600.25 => 3.19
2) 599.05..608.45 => 3.25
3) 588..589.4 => 3.07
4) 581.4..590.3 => 3.22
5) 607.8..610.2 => 3.14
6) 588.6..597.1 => 3.12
